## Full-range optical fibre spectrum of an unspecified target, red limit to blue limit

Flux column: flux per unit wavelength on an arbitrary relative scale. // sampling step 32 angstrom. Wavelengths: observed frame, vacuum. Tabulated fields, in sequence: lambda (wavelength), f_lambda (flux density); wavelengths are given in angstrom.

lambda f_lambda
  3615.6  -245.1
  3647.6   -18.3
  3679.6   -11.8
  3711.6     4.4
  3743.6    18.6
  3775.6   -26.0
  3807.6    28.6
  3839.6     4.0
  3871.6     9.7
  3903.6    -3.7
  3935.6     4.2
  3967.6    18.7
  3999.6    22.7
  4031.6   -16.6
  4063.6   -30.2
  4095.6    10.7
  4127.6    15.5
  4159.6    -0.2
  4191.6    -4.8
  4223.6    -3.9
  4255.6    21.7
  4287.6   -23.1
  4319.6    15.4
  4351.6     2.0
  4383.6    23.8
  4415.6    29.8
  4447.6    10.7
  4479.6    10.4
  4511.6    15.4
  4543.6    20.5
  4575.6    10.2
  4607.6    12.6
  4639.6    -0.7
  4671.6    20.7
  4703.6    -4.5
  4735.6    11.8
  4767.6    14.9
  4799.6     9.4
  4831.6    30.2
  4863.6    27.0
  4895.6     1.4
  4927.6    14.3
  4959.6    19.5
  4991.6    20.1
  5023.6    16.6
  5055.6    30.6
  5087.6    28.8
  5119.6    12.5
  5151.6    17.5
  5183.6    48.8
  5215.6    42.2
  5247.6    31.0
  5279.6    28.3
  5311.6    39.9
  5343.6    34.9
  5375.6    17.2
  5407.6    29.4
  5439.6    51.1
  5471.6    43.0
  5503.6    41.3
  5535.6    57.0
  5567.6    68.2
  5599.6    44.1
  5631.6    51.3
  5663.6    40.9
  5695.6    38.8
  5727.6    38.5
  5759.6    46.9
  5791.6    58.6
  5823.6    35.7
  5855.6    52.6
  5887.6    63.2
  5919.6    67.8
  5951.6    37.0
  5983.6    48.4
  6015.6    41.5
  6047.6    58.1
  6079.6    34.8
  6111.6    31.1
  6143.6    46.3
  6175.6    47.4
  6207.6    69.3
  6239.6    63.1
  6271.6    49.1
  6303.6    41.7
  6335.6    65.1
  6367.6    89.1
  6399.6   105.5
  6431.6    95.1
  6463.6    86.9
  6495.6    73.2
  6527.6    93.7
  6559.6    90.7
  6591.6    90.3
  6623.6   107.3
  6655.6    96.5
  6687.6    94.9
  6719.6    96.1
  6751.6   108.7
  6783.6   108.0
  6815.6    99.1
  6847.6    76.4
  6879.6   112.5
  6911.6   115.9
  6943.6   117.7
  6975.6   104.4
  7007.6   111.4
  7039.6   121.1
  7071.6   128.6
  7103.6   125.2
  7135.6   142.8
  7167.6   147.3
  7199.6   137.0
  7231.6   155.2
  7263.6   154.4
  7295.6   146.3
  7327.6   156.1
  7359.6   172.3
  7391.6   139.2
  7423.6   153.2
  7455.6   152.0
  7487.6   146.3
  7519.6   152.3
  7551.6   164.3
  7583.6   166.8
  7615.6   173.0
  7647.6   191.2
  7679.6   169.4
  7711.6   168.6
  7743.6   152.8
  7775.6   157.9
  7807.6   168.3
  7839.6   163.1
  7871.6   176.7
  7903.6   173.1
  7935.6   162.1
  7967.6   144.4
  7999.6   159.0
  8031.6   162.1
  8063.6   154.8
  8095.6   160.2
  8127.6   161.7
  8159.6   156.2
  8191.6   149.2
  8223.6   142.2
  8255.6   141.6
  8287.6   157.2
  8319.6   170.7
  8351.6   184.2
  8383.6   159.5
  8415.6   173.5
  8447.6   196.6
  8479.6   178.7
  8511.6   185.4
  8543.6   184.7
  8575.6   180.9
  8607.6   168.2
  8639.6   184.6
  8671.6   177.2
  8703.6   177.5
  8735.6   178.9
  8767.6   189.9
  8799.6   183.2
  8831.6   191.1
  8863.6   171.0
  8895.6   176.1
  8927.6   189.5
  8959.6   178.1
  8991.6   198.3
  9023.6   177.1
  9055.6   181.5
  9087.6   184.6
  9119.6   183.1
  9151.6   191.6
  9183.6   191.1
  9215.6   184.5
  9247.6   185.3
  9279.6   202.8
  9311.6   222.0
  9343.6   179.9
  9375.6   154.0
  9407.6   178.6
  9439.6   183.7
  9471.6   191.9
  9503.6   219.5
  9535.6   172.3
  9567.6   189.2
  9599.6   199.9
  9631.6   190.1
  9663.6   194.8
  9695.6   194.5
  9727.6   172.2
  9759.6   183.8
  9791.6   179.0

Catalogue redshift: 0.592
